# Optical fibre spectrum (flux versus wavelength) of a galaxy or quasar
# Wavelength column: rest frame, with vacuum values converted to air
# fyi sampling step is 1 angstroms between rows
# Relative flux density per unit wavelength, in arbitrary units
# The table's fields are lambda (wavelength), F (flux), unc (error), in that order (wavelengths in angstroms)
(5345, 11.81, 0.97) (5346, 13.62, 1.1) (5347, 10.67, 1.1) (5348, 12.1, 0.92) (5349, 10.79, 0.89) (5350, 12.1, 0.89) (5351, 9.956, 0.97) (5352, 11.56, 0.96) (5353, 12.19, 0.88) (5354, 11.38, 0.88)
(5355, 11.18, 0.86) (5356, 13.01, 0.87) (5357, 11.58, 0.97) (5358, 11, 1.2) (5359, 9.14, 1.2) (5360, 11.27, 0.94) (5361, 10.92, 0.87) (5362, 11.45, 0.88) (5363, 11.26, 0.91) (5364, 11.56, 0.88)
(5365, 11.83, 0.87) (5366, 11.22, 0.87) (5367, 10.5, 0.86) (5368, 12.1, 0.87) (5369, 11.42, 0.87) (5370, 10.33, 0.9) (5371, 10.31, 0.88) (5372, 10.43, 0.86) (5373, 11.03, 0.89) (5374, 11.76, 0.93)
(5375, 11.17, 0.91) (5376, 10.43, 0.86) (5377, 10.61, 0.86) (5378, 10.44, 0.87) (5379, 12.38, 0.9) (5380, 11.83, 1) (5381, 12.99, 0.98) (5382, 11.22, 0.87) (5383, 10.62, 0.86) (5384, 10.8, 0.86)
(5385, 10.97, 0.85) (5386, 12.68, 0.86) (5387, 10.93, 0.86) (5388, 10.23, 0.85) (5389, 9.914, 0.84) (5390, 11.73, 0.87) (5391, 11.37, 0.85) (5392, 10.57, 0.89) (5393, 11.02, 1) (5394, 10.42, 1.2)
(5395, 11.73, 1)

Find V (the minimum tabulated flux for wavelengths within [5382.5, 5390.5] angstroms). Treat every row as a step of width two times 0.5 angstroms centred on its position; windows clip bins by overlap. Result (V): 9.914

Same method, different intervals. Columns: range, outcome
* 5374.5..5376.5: 10.43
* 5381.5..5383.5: 10.62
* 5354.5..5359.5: 9.14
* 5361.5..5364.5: 11.26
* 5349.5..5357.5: 9.956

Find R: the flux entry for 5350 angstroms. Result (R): 12.1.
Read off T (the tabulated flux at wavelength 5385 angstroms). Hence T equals 10.97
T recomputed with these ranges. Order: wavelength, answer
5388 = 10.23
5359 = 9.14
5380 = 11.83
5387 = 10.93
